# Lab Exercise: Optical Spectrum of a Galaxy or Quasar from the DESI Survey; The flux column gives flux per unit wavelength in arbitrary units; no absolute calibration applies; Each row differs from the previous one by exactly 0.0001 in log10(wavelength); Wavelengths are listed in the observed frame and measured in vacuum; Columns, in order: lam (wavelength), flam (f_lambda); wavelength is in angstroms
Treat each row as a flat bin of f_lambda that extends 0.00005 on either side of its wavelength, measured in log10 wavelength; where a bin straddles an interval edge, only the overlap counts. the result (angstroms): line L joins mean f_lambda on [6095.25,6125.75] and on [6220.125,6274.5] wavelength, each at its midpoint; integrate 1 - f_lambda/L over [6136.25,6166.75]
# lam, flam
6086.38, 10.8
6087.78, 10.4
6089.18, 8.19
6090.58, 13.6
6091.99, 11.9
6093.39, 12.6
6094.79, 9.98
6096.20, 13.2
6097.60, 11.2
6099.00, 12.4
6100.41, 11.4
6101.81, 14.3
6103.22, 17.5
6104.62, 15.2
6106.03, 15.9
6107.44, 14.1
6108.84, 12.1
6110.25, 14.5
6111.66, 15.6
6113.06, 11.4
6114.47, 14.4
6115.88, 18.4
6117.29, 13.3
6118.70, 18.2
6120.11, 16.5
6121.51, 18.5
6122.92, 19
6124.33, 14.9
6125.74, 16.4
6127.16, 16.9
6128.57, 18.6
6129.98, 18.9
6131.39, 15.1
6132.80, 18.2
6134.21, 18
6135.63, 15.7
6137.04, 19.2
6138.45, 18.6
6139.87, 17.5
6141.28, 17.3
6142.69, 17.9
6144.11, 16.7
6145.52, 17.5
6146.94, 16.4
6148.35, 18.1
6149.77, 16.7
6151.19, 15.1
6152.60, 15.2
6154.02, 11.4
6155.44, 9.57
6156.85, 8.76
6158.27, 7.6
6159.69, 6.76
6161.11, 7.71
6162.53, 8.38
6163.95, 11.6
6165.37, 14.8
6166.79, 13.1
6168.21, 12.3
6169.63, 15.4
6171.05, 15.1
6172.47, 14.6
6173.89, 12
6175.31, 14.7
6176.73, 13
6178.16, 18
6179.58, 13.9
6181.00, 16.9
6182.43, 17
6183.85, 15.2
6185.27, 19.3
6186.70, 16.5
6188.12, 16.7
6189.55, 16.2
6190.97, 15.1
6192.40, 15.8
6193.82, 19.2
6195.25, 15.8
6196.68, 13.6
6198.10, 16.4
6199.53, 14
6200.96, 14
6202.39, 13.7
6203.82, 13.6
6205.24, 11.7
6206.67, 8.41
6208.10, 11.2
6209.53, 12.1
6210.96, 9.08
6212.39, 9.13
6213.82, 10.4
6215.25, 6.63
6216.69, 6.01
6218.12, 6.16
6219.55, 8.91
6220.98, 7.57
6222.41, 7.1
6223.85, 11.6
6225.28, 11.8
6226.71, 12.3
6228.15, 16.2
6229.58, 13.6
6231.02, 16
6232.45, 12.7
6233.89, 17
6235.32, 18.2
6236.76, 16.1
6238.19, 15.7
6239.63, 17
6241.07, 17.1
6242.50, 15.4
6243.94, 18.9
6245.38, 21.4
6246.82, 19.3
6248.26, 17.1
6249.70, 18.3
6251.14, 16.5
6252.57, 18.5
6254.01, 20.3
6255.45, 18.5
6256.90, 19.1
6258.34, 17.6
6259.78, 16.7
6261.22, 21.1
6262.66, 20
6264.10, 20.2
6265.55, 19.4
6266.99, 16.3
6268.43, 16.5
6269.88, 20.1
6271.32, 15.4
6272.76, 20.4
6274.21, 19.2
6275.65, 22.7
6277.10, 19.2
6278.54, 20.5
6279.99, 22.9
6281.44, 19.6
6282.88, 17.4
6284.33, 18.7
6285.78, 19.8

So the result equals 2.9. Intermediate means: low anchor 14.9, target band 13.9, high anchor 16.7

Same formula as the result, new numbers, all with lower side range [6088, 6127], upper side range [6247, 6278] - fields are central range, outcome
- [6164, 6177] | 1.8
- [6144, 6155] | -0.2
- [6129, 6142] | -2.2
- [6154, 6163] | 4.2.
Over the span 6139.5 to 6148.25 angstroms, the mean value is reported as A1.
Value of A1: 17.3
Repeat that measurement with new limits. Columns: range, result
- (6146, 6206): 14.1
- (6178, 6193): 16.4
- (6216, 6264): 15.5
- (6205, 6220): 8.98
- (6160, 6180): 13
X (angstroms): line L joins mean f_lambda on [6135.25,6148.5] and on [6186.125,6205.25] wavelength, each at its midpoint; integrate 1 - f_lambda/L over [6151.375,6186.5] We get 6.9 angstroms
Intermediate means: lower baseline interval 17.5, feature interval 13.1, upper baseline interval 15.3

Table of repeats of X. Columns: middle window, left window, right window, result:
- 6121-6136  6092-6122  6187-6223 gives -3.9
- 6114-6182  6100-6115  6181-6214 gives -3.9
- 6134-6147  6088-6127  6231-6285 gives -2.0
